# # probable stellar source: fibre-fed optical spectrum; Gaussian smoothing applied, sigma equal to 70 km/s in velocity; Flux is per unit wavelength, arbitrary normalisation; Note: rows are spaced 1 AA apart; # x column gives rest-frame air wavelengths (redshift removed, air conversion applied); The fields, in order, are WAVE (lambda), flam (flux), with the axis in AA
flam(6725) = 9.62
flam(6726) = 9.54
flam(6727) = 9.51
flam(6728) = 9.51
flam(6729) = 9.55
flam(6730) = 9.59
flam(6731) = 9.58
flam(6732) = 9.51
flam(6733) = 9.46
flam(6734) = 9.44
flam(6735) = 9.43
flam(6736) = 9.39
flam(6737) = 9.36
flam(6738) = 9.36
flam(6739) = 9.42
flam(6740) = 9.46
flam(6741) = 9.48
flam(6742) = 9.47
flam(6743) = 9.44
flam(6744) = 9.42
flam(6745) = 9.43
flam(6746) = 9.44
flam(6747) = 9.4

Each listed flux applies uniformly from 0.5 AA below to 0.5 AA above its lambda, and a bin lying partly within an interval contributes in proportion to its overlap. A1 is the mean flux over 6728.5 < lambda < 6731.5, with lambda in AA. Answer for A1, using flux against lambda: 9.57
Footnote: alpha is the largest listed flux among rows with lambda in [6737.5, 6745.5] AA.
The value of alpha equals 9.48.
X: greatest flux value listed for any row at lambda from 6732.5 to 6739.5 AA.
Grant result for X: 9.46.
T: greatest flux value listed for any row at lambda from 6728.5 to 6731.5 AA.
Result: 9.59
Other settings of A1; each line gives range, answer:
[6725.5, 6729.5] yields 9.53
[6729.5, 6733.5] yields 9.54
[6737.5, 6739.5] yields 9.39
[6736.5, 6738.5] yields 9.36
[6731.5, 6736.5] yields 9.45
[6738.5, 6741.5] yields 9.45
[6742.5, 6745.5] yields 9.43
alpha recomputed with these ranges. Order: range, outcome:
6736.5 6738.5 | 9.36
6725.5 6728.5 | 9.54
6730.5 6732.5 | 9.58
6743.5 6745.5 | 9.43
